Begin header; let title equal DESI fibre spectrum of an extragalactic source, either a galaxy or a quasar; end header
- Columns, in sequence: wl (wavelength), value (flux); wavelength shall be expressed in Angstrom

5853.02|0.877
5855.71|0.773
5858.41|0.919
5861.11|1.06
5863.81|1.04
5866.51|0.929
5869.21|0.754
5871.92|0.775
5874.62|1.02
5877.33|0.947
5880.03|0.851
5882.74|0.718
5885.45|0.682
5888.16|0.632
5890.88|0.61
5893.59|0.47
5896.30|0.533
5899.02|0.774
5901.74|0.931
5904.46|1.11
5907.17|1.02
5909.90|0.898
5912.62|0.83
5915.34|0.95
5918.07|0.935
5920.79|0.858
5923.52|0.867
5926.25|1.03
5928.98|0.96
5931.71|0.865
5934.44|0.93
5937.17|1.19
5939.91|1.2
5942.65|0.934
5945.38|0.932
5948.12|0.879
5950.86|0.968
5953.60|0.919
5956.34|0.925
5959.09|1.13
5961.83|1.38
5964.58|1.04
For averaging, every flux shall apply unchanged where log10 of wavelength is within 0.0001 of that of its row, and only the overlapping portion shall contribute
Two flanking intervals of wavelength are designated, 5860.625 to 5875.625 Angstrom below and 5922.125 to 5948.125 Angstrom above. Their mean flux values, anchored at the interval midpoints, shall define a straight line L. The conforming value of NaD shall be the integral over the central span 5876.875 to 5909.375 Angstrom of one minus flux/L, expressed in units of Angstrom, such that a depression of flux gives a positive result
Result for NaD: 5.9 Angstrom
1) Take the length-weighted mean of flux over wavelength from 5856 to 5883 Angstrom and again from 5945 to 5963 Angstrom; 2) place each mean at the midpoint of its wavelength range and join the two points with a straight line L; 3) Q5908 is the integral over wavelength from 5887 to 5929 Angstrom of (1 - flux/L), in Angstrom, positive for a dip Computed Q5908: 5.4 Angstrom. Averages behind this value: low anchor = 0.904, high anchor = 1.02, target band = 0.835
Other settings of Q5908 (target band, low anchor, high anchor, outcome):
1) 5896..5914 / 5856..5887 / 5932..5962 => 0.91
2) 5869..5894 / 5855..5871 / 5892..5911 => 3.26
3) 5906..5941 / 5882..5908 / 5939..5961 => -3.61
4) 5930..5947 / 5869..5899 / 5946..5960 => -1.82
